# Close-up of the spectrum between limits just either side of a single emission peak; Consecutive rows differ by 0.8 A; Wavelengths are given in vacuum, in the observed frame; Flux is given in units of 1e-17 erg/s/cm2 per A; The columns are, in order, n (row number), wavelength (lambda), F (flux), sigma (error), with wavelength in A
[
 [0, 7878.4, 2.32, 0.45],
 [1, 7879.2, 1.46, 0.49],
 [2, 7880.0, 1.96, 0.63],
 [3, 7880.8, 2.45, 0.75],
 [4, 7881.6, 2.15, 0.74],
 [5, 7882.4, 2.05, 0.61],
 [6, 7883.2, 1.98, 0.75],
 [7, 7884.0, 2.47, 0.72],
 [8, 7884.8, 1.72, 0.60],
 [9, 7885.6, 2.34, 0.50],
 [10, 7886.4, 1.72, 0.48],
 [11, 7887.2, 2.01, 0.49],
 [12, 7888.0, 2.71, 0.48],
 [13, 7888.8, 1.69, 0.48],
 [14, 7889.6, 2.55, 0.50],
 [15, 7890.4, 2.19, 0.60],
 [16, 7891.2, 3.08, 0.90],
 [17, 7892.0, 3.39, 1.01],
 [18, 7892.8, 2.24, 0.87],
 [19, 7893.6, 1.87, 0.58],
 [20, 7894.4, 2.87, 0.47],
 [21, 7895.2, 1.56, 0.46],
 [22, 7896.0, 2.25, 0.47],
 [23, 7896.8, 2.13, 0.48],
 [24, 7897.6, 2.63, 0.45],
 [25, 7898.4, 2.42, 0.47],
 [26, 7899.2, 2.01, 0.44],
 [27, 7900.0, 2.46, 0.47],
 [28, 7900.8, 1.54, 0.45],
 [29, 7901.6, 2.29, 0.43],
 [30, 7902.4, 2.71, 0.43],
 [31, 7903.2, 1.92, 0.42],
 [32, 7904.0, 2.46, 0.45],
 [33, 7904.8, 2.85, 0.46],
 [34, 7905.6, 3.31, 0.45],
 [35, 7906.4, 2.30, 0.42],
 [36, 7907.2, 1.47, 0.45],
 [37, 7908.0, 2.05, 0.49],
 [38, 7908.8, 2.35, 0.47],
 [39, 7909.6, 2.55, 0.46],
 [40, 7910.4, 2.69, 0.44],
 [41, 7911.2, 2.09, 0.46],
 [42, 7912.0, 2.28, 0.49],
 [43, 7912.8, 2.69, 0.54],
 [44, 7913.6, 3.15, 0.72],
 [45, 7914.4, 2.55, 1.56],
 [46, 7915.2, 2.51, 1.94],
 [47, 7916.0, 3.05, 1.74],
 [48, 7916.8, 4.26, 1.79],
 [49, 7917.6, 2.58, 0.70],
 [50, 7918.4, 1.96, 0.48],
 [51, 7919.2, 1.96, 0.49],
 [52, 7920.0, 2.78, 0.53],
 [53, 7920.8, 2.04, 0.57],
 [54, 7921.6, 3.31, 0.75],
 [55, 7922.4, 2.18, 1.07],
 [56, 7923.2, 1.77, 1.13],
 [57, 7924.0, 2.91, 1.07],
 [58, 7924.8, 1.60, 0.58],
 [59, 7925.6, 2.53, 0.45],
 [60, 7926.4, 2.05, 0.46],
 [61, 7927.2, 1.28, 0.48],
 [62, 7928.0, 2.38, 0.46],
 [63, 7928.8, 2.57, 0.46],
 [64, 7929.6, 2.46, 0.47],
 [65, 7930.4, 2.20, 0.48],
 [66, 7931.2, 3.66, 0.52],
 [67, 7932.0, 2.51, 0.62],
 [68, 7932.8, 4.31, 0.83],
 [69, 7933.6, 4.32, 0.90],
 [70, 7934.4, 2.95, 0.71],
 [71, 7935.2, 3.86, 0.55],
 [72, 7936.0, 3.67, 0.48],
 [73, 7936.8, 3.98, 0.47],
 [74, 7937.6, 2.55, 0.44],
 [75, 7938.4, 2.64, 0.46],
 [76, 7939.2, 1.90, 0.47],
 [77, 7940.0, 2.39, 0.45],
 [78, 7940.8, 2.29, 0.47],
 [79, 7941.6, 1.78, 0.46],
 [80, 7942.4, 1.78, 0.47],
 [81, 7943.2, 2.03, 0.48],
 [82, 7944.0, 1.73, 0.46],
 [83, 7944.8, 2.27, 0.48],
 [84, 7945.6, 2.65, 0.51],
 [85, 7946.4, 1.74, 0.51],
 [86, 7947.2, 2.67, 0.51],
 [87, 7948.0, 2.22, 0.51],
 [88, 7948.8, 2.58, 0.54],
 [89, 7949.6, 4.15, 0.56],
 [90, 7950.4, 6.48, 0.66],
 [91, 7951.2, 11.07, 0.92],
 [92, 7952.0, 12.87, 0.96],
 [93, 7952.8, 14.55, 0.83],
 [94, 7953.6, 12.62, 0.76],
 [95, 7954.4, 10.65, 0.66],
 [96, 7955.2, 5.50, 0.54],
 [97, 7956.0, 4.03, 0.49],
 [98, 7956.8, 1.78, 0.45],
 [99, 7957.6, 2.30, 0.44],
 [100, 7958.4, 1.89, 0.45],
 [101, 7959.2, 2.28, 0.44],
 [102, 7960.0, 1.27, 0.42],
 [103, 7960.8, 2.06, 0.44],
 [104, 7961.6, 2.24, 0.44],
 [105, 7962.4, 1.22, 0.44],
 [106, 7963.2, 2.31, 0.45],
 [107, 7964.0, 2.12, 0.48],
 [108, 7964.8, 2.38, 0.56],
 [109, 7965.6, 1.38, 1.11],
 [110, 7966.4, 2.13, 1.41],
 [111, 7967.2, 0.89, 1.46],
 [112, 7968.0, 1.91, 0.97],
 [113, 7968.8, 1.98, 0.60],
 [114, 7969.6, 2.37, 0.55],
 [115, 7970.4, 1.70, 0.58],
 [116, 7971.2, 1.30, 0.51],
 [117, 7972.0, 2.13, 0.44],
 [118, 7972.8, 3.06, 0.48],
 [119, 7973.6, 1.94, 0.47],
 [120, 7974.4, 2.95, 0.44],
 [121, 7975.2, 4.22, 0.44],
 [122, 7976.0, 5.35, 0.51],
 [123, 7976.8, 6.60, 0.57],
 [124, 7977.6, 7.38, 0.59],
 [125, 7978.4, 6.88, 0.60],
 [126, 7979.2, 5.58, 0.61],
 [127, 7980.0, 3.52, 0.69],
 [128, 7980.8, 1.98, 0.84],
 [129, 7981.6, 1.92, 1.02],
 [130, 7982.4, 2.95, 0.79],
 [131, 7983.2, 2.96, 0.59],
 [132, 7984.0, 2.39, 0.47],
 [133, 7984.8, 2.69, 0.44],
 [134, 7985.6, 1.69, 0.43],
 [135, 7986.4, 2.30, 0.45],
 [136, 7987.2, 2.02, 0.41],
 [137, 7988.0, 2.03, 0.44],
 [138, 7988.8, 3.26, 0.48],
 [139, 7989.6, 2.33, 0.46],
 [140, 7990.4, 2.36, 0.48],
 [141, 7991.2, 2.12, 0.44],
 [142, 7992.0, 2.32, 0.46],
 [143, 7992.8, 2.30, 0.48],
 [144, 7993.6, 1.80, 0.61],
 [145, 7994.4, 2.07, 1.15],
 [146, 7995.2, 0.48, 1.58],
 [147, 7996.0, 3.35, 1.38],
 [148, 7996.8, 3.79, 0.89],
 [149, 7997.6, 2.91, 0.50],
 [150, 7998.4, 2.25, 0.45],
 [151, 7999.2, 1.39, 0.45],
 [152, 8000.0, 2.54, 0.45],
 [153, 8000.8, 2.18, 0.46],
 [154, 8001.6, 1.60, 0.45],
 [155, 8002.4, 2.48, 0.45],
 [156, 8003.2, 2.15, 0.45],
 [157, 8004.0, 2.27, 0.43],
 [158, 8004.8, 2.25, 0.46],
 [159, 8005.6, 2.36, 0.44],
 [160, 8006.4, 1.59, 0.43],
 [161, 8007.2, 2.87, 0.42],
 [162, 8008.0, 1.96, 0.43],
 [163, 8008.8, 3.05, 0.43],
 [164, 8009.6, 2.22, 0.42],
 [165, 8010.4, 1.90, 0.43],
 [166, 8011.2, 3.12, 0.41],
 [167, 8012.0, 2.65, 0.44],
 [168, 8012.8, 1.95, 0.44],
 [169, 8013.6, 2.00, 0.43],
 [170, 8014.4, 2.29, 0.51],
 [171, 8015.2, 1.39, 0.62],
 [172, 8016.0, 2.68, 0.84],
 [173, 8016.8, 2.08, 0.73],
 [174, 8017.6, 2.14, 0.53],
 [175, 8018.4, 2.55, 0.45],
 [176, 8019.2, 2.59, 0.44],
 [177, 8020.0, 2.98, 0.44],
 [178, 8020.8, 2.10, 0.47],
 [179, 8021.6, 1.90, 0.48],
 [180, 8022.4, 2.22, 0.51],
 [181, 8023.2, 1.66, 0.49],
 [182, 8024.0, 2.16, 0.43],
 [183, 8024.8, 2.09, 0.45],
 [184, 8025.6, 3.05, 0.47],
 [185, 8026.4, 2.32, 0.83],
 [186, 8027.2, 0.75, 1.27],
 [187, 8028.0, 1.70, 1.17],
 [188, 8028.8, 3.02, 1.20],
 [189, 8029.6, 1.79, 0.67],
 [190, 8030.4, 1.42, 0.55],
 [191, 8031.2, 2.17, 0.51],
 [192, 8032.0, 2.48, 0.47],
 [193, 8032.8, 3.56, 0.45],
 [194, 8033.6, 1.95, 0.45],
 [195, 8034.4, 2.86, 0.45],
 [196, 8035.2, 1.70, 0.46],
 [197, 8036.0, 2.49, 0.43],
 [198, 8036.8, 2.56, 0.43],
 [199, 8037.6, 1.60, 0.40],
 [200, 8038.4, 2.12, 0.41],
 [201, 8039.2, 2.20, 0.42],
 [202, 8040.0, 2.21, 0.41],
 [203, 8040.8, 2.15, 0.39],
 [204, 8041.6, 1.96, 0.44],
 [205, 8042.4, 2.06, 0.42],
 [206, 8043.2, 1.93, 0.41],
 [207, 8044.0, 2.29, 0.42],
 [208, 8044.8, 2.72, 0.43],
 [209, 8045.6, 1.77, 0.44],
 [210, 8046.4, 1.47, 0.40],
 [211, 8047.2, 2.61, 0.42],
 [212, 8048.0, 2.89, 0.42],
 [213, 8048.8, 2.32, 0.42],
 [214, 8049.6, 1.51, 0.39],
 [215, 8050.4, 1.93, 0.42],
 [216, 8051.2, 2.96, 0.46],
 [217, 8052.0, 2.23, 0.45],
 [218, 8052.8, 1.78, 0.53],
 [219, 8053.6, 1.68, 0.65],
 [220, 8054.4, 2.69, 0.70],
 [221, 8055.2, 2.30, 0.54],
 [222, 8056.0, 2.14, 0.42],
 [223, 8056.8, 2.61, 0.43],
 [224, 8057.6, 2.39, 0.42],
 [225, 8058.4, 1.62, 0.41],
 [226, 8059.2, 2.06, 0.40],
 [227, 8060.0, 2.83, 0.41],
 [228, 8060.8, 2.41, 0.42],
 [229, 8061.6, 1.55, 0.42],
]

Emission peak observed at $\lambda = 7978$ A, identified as [N II]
